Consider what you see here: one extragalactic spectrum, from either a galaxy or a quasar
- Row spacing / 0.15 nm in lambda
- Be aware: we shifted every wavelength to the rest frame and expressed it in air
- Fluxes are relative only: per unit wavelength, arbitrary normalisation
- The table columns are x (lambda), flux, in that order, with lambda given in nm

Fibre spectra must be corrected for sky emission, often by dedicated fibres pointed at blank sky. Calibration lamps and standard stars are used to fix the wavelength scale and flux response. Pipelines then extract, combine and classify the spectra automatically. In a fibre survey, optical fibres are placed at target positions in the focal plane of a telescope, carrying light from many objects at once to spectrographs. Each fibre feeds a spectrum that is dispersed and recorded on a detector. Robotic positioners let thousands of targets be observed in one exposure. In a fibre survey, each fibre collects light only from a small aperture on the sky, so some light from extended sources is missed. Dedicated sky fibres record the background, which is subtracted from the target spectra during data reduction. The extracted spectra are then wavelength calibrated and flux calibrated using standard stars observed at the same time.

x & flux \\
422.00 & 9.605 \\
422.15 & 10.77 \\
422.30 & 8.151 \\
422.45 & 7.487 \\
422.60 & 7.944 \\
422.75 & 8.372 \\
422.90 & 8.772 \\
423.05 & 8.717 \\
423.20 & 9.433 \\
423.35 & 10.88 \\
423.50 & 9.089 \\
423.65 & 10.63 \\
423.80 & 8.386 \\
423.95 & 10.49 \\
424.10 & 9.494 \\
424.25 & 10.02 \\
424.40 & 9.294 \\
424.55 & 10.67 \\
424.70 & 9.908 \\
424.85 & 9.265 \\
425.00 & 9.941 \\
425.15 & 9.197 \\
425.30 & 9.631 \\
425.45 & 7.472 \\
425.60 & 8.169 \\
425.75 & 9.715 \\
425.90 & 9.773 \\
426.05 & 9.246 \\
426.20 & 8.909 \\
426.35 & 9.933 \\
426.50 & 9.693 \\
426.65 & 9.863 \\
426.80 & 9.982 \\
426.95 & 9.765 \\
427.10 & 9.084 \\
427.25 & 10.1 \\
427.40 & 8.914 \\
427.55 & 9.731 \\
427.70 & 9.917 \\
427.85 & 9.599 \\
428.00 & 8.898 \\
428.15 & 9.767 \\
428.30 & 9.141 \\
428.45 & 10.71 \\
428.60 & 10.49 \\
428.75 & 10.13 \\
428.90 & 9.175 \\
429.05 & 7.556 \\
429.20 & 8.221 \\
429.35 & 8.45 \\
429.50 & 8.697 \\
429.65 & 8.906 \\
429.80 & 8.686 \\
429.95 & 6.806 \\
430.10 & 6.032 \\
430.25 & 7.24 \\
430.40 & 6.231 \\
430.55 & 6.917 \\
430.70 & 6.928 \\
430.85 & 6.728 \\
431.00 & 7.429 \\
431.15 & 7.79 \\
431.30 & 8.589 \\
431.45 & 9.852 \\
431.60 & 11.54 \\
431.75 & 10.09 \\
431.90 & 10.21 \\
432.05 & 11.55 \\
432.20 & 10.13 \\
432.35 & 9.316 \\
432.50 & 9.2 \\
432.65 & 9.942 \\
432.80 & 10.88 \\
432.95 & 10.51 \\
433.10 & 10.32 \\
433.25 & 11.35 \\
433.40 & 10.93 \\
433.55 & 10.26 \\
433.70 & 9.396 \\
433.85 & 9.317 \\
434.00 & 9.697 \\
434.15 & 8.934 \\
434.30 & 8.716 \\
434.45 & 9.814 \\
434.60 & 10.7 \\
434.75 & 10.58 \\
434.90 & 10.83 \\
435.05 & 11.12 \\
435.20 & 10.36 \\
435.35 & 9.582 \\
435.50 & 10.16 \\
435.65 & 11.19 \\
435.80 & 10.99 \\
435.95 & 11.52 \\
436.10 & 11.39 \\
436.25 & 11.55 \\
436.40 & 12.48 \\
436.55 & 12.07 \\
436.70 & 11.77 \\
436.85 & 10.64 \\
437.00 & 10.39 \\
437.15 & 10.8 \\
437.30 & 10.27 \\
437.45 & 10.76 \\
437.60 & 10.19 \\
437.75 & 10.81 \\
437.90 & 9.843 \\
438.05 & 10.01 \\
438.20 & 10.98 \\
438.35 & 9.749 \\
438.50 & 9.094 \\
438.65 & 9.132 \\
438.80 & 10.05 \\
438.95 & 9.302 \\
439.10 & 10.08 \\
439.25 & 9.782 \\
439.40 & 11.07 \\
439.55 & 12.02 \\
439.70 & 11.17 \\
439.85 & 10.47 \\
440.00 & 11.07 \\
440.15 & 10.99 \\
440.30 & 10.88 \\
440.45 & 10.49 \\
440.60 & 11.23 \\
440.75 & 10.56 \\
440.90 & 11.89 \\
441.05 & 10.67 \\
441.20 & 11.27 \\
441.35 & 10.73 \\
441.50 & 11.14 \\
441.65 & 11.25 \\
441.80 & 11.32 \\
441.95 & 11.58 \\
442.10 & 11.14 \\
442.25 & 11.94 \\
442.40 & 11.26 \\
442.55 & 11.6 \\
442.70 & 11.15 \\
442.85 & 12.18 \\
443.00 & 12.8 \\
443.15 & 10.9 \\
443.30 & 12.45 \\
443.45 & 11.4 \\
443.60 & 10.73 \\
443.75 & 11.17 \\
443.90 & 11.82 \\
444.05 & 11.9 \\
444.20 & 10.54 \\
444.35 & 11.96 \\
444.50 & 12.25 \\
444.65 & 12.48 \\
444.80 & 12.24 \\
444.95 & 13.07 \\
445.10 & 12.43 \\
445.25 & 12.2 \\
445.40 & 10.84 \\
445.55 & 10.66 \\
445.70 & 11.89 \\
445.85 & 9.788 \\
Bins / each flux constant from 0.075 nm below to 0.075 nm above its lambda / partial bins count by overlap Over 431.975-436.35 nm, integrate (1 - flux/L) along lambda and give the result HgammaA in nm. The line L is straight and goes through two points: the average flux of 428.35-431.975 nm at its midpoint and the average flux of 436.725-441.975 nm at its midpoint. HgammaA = -0.44 nm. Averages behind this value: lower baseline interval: 8.48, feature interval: 10.4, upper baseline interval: 10.6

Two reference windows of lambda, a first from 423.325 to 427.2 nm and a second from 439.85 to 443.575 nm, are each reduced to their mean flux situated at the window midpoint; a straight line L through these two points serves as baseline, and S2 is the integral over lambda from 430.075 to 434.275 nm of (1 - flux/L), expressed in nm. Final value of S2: 0.44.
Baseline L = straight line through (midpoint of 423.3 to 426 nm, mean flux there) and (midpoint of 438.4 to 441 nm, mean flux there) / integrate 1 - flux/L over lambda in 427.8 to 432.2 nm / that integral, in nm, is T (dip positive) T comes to 0.52 nm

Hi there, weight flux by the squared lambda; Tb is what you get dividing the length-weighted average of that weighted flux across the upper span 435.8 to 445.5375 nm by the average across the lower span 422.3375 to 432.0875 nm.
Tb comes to 1.31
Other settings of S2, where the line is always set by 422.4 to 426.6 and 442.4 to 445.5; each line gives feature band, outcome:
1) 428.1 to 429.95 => 0.155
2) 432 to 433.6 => -0.002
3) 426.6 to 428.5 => 0.014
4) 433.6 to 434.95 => 0.102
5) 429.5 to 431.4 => 0.496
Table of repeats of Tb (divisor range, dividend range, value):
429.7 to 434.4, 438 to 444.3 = 1.26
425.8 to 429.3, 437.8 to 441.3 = 1.17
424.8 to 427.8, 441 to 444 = 1.31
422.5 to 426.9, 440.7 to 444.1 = 1.32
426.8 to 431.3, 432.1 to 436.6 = 1.25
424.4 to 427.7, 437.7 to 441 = 1.18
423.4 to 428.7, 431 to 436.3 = 1.10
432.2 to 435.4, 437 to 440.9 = 1.06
